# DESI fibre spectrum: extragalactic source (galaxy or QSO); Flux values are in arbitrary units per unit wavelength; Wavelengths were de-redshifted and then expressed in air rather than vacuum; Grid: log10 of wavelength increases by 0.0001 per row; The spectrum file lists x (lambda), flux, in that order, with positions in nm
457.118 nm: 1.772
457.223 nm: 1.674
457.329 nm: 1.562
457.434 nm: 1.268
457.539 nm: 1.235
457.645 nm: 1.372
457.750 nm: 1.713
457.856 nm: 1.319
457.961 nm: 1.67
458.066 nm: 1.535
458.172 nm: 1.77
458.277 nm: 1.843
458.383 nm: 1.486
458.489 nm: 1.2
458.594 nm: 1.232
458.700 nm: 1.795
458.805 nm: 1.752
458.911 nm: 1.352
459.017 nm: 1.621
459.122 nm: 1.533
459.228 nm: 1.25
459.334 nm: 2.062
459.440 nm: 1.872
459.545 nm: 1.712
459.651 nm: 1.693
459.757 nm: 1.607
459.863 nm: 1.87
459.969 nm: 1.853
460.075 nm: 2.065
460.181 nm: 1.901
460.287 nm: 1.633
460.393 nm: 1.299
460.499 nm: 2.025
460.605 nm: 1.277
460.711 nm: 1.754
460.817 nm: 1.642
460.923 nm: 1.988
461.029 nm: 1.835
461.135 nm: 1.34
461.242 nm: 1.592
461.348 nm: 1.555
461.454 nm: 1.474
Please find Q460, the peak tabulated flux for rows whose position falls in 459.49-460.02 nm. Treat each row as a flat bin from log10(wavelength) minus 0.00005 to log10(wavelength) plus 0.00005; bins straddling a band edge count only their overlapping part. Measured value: 1.87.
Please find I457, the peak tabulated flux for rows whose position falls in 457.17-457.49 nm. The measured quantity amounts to 1.674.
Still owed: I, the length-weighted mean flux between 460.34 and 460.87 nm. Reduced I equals 1.6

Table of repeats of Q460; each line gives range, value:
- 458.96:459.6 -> 2.062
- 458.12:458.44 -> 1.843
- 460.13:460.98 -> 2.025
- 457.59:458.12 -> 1.713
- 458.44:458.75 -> 1.795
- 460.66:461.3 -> 1.988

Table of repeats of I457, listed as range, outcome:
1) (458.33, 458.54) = 1.486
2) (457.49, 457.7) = 1.372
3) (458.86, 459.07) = 1.621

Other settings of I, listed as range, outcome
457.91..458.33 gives 1.71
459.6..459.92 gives 1.72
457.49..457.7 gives 1.31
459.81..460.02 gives 1.86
